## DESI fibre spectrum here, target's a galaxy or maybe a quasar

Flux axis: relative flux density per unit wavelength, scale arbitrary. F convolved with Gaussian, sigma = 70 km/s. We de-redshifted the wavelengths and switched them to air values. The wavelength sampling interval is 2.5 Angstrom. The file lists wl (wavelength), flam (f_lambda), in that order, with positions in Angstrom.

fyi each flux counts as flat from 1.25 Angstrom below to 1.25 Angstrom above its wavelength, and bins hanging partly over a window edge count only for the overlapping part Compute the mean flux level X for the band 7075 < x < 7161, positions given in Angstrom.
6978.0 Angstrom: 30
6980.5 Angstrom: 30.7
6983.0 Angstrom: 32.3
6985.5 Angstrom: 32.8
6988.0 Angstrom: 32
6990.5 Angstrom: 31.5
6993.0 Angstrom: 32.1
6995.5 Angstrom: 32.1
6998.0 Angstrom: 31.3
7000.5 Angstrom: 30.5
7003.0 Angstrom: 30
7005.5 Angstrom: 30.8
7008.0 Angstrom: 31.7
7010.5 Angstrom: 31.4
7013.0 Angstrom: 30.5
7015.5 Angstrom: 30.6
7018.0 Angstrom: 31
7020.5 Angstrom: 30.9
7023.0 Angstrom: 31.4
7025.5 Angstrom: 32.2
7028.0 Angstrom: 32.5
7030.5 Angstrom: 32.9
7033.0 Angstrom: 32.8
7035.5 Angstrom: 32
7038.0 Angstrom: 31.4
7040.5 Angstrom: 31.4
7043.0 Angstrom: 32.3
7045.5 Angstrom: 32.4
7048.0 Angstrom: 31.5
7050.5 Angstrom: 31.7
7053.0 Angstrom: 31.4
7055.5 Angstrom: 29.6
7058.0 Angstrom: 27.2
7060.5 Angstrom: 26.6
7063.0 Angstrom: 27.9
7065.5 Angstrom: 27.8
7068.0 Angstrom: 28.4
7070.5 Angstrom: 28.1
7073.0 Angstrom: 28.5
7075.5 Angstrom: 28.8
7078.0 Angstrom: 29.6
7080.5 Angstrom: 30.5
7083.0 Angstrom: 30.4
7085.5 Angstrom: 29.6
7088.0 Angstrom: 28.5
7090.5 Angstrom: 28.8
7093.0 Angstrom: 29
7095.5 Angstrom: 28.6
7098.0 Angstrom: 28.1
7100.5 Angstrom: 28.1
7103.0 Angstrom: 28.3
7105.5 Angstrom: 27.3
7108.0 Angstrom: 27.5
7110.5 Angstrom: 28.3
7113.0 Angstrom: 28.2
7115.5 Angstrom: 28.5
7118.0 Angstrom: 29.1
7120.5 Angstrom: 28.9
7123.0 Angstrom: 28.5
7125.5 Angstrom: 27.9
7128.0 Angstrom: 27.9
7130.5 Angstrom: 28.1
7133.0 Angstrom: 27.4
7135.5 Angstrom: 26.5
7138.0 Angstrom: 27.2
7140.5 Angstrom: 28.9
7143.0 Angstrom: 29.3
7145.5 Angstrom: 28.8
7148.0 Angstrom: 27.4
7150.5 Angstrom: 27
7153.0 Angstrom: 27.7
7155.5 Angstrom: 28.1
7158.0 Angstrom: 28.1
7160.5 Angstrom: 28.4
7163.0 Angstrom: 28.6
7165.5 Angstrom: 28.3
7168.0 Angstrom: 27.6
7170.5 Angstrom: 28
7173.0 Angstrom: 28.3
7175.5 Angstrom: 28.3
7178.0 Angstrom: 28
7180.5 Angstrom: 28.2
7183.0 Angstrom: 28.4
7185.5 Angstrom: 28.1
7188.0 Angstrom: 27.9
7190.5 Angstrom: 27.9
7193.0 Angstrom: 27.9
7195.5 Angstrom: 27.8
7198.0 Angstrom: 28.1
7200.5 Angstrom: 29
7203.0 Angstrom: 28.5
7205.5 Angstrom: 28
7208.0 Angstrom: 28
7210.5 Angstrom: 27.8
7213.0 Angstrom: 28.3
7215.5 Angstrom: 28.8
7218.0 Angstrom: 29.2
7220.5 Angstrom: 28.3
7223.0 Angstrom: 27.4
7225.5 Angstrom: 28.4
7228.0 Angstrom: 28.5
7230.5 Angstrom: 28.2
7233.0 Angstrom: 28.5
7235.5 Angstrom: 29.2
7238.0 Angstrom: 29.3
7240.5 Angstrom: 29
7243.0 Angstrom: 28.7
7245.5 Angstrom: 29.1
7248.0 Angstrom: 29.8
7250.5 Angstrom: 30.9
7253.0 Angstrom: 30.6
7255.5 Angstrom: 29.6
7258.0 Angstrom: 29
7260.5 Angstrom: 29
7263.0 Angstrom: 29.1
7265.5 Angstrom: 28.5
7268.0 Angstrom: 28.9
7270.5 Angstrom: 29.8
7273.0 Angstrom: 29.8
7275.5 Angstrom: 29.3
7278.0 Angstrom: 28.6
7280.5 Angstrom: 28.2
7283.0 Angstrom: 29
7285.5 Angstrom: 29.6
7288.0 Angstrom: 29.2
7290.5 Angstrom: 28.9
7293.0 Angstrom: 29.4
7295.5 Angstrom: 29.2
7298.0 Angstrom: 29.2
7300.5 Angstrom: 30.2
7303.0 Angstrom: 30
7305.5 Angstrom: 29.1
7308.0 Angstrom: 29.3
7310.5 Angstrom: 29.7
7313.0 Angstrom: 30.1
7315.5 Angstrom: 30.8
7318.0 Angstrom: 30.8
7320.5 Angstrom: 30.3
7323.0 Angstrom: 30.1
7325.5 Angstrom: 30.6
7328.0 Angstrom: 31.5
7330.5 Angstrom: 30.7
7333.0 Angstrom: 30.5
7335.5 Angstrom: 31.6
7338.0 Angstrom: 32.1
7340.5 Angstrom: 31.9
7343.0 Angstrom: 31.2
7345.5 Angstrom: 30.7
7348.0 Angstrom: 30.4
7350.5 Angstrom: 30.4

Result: 28.4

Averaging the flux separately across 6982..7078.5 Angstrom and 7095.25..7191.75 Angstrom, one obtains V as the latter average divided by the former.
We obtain 0.91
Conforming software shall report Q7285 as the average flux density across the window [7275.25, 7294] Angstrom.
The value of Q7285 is 29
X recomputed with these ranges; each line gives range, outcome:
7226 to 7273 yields 29.2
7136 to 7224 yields 28.1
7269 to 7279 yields 29.4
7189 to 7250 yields 28.5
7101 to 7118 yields 28.1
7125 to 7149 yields 27.9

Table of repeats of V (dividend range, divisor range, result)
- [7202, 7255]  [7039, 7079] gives 0.97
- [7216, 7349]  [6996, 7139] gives 1.00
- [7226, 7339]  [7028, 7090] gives 0.98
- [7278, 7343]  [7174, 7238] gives 1.06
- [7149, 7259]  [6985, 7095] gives 0.93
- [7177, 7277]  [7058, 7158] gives 1.02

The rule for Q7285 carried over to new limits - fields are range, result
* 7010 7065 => 30.9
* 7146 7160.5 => 27.8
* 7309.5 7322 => 30.3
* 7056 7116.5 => 28.5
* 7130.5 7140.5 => 27.4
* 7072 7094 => 29.3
